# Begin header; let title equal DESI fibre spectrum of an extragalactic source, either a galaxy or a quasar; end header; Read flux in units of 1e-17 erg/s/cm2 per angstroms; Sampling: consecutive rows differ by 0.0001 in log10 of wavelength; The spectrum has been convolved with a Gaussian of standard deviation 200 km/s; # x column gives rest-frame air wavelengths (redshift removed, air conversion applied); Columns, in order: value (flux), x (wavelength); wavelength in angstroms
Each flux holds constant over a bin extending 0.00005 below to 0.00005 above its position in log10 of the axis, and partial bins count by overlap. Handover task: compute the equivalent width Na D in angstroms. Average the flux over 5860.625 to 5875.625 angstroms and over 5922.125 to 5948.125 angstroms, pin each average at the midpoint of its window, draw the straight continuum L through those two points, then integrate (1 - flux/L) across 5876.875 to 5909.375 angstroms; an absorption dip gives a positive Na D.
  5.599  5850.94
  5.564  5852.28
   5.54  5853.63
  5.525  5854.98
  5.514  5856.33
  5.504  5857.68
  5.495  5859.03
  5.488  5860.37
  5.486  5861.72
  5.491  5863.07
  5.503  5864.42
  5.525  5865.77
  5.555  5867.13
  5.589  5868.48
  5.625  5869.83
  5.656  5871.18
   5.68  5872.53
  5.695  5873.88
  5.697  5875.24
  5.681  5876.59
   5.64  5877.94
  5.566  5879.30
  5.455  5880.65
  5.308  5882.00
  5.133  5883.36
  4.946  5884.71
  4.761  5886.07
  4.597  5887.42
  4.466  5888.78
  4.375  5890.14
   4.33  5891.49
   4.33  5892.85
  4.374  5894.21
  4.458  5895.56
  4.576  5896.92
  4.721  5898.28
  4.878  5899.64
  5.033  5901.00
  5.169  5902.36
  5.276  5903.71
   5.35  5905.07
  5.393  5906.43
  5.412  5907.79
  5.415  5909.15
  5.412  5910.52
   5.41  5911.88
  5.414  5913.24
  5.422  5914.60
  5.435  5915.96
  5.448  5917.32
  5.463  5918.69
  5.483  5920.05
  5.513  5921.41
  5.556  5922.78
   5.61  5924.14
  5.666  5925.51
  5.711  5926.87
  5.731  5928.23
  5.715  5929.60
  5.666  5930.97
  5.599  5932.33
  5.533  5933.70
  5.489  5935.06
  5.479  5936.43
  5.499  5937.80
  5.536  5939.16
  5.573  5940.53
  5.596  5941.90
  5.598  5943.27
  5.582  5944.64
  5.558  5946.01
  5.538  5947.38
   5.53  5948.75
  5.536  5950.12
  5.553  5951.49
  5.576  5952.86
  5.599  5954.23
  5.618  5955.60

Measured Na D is 3.6 angstroms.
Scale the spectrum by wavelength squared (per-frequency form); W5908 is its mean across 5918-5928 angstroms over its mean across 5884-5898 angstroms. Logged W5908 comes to 1.2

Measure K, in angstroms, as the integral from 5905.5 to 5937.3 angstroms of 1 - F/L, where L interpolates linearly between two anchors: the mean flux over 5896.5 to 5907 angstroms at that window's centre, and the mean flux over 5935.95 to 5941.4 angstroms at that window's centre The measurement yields -1.3 angstroms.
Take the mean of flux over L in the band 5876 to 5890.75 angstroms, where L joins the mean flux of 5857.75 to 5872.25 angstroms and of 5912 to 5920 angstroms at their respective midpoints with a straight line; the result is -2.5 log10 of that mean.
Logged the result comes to 0.09 mag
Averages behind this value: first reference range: 5.55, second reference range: 5.44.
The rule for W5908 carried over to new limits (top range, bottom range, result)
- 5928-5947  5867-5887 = 1.04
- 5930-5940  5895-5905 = 1.14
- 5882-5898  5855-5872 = 0.84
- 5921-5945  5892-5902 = 1.22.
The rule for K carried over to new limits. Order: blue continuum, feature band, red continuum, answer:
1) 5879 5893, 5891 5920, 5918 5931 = 0.8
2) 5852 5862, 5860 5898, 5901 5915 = 1.9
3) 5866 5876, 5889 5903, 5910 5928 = 2.4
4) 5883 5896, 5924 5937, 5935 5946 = -0.7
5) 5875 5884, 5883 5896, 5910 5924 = 2.2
